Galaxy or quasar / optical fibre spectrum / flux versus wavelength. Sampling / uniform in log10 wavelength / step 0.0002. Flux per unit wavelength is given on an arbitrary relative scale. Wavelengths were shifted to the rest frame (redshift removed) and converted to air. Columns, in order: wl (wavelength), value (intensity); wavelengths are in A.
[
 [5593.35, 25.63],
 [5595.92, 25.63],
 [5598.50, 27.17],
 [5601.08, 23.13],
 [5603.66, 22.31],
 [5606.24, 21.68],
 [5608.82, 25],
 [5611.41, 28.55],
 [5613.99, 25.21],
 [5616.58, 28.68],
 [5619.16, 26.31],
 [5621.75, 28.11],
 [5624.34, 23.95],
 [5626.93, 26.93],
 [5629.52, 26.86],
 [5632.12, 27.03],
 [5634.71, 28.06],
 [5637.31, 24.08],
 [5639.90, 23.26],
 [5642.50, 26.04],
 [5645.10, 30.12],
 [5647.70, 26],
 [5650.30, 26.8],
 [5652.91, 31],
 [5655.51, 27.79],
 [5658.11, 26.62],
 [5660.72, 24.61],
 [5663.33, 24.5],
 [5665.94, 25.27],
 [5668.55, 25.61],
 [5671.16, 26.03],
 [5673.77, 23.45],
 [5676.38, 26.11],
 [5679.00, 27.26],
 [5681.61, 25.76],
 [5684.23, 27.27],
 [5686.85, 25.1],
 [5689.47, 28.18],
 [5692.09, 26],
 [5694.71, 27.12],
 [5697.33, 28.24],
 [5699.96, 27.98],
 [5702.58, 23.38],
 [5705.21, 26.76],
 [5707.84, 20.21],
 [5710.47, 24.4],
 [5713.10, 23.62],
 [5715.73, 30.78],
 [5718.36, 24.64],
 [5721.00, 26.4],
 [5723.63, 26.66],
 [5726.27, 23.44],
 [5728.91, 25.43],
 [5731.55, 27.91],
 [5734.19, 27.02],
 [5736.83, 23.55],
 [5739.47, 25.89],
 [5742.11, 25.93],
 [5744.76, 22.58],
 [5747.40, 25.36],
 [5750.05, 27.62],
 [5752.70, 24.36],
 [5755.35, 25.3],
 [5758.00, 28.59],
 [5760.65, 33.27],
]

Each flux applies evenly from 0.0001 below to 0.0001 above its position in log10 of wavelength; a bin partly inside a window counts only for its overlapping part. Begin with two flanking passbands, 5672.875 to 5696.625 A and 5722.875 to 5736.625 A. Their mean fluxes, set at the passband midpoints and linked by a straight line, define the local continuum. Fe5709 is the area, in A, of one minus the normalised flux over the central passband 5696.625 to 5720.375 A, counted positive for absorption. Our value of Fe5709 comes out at 0.53 A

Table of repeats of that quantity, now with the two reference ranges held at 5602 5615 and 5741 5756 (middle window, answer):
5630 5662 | -2.7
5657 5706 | -2.4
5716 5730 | -0.4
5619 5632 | -1.0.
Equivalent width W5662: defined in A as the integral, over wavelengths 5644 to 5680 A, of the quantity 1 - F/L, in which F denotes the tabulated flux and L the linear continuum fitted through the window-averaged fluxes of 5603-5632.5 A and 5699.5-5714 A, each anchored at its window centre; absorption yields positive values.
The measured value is -2.0 A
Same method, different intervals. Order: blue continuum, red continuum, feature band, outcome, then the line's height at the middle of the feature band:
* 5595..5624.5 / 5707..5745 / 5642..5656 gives -1.43 A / 25.5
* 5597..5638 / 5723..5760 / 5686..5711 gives 0.03 A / 25.8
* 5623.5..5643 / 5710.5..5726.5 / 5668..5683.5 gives 0.07 A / 25.9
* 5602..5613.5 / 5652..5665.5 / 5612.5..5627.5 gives -0.96 A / 25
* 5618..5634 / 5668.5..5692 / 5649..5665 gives -0.32 A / 26.3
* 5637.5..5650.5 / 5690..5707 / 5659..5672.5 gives 0.55 A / 26.3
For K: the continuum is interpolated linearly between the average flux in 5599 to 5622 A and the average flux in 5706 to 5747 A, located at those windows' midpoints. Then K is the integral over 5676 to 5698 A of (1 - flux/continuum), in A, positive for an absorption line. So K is -1.3 A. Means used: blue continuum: 25.4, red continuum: 25.3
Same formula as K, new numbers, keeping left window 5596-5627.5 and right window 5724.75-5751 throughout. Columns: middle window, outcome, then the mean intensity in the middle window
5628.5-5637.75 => -0.43 A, 26.7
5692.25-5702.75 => -0.61 A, 27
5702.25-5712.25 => 0.69 A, 23.7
